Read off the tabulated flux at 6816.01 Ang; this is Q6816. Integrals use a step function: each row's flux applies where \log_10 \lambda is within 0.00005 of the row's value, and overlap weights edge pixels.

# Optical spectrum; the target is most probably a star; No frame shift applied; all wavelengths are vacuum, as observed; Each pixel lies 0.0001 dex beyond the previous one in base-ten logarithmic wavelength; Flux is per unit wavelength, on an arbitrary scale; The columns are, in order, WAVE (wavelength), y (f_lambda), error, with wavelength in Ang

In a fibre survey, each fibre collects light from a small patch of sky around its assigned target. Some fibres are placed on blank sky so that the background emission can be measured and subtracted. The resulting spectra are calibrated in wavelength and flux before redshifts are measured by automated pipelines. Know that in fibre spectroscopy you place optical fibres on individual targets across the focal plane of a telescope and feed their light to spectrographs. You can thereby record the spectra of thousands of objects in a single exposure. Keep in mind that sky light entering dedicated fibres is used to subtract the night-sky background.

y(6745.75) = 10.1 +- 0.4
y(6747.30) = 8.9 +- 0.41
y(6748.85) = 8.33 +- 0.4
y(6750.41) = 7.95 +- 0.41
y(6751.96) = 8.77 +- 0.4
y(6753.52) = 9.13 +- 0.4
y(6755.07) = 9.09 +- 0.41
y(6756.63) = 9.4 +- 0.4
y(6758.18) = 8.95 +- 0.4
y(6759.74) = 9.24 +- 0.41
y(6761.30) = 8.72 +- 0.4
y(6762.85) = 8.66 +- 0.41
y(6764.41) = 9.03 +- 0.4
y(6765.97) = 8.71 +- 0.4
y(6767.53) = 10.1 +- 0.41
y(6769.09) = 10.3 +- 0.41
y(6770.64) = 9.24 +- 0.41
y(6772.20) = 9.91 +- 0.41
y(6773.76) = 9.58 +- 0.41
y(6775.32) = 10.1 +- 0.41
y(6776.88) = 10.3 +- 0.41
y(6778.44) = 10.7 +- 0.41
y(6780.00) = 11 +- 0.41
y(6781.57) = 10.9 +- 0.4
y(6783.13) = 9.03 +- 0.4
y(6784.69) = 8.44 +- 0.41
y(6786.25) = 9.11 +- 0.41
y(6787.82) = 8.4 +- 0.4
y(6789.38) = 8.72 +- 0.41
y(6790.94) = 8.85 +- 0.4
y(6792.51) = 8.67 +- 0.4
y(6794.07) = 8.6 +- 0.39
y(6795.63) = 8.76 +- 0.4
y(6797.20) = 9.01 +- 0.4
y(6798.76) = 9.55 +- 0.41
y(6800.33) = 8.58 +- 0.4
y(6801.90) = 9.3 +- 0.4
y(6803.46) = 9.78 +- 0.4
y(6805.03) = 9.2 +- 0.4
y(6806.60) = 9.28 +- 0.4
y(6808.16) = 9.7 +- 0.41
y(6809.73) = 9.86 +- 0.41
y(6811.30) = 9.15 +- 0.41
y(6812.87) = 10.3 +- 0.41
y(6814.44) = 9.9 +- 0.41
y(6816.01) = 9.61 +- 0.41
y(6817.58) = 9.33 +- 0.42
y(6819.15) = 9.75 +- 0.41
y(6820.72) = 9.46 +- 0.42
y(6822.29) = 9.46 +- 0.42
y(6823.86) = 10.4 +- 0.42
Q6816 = 9.61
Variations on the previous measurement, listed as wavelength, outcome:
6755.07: 9.09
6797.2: 9.01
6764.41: 9.03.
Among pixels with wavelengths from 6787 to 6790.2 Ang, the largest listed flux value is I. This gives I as 8.72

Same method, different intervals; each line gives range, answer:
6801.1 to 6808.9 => 9.78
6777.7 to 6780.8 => 11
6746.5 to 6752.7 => 8.9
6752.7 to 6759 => 9.4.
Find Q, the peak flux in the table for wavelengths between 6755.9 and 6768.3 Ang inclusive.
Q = 10.1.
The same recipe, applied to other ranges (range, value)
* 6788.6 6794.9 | 8.85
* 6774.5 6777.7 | 10.3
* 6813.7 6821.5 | 9.9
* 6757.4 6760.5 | 9.24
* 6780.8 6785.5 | 10.9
